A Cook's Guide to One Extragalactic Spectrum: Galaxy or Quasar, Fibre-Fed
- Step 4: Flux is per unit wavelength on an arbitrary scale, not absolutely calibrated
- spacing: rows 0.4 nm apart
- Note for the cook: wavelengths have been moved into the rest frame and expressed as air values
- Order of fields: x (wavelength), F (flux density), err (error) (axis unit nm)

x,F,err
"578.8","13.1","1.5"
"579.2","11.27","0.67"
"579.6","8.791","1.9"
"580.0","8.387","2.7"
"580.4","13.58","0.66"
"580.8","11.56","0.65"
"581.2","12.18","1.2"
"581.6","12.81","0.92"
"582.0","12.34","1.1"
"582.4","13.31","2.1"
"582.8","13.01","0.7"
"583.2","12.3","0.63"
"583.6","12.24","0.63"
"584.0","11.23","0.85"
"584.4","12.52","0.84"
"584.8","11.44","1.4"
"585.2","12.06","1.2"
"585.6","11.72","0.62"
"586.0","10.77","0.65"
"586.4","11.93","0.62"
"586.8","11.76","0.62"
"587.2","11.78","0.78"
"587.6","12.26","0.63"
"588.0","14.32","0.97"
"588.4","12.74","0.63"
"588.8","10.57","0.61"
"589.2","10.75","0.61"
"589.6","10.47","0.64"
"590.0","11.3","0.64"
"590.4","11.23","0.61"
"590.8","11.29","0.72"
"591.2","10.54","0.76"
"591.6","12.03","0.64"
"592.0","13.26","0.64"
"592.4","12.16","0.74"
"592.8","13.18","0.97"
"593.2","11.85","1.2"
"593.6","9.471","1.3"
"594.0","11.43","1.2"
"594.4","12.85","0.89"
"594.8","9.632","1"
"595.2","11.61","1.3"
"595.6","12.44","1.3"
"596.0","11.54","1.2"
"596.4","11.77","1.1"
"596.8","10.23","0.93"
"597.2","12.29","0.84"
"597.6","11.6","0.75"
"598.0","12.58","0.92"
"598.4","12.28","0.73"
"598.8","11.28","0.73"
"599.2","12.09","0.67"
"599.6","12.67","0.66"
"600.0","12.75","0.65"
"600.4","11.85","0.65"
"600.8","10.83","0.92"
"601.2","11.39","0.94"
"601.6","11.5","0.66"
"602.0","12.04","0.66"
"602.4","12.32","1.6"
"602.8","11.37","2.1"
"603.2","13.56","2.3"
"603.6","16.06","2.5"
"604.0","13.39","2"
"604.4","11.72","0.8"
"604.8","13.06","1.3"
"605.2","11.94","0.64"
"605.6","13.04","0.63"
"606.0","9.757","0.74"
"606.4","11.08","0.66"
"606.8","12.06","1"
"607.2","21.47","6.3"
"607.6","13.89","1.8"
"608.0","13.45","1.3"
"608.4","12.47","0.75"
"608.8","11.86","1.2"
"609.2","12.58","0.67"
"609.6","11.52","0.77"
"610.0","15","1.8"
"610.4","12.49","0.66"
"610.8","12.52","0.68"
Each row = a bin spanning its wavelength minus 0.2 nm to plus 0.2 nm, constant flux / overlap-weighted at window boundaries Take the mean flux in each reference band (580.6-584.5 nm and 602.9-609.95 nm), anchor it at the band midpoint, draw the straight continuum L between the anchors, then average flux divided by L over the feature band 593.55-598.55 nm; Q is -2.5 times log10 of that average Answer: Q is 0.11 mag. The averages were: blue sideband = 12.3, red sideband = 13.1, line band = 11.6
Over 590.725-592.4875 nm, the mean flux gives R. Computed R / 11.9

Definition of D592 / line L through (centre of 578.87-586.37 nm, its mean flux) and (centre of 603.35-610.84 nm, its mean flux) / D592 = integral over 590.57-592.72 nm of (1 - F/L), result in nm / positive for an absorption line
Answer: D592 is 0.06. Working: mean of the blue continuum 11.8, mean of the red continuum 13.1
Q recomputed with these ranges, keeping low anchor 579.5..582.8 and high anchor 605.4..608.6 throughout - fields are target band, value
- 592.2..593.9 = 0.08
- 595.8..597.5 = 0.12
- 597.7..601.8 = 0.09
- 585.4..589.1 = 0.02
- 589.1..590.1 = 0.14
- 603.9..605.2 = 0.06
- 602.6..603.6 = 0.00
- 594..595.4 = 0.11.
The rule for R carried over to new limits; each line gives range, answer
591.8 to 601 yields 11.8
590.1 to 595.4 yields 11.6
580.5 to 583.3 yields 12.5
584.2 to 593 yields 11.8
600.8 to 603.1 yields 11.7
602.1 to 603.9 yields 13.3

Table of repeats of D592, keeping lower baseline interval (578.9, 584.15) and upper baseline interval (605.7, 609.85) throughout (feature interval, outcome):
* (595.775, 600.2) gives 0.232 nm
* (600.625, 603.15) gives 0.210 nm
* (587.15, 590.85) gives 0.142 nm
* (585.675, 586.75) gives 0.051 nm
